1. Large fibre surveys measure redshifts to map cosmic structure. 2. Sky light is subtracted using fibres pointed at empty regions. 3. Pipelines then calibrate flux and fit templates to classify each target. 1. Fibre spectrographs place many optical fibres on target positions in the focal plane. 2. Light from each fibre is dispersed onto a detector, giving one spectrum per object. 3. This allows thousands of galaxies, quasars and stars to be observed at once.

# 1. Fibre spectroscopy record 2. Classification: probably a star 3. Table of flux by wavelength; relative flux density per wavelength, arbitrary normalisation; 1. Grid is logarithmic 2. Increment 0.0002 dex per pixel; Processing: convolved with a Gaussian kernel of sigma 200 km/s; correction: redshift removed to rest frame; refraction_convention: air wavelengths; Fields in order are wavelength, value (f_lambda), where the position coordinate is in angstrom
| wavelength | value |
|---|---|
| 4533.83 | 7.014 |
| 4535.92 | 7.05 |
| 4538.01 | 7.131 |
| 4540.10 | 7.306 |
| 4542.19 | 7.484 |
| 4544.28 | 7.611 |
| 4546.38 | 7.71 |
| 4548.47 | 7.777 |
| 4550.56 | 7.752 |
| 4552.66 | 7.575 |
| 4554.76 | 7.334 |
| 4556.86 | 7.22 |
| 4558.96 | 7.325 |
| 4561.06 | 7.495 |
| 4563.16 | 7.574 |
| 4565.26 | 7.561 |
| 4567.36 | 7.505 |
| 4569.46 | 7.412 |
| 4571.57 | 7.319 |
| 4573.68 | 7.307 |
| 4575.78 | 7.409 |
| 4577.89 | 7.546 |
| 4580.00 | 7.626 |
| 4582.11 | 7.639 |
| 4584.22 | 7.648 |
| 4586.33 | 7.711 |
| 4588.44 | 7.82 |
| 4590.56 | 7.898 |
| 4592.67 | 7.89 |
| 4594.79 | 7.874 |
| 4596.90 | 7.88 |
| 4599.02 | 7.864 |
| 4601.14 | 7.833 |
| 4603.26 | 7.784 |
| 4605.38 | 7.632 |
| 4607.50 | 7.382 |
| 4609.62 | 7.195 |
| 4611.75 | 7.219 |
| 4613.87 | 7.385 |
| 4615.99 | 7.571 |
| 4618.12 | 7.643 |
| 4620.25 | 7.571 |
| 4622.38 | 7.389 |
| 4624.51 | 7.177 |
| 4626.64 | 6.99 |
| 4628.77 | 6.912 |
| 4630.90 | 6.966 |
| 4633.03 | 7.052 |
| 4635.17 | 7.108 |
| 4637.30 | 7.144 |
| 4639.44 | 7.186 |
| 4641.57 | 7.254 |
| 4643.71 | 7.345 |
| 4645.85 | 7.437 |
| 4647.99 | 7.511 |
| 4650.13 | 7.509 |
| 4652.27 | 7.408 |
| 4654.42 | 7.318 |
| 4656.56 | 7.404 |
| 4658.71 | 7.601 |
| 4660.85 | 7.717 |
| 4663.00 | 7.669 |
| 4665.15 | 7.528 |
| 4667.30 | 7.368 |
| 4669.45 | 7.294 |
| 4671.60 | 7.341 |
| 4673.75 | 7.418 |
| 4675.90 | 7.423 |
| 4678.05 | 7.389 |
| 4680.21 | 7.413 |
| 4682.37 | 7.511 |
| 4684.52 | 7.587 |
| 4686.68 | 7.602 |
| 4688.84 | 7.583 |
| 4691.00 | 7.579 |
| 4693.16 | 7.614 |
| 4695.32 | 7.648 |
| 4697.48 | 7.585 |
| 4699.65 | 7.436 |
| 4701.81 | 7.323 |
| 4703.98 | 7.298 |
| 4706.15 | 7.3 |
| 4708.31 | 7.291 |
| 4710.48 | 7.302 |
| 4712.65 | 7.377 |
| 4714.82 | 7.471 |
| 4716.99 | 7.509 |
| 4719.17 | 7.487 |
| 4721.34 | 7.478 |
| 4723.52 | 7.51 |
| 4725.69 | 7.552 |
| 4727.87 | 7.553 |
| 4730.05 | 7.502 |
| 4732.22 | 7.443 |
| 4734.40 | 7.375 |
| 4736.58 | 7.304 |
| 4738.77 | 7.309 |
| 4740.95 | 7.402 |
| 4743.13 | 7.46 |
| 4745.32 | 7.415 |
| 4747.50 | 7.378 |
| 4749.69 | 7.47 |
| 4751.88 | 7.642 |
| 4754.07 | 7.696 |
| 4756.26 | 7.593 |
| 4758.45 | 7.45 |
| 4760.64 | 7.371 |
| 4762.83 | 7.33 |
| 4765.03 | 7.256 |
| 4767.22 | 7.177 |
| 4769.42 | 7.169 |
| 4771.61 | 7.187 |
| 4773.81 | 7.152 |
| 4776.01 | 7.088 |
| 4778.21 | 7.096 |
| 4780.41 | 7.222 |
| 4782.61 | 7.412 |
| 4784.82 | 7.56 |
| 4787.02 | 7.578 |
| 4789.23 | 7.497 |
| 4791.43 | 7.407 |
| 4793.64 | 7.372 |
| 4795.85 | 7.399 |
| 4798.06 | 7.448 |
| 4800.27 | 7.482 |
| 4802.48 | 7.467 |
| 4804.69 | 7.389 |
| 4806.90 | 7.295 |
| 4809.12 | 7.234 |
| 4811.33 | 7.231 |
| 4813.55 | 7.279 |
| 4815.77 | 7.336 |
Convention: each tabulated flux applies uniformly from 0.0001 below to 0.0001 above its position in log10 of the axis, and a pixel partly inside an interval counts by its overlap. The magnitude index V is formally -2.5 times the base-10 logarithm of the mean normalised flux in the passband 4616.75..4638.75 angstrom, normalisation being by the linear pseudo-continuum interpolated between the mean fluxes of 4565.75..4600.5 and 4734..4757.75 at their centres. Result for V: 0.06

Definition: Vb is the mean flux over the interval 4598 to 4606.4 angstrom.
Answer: 7.78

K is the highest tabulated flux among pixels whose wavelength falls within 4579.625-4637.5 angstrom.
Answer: 7.898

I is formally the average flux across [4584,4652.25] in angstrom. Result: 7.46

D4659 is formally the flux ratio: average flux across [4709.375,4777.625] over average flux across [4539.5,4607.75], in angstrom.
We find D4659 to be 0.97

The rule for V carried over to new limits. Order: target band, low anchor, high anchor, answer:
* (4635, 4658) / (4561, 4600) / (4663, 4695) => 0.03 mag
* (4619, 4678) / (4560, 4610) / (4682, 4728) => 0.03 mag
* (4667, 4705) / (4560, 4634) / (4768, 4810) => -0.01 mag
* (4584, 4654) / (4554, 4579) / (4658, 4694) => 0.00 mag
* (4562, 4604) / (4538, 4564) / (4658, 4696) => -0.02 mag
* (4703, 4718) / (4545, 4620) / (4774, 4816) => 0.01 mag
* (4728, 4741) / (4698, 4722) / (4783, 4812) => 0.00 mag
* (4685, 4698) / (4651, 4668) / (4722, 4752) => -0.02 mag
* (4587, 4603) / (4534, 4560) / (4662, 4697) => -0.06 mag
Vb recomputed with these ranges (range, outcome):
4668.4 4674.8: 7.35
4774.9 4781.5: 7.14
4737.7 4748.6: 7.4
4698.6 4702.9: 7.38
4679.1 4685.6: 7.5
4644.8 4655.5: 7.44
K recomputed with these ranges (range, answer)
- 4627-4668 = 7.717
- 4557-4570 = 7.574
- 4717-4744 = 7.553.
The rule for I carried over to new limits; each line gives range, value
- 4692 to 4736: 7.45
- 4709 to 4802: 7.4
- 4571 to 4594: 7.63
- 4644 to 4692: 7.48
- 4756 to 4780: 7.25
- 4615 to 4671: 7.35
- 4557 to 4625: 7.56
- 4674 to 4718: 7.46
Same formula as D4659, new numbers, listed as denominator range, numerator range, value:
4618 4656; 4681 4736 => 1.03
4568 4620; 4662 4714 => 0.98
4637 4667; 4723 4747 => 1.00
